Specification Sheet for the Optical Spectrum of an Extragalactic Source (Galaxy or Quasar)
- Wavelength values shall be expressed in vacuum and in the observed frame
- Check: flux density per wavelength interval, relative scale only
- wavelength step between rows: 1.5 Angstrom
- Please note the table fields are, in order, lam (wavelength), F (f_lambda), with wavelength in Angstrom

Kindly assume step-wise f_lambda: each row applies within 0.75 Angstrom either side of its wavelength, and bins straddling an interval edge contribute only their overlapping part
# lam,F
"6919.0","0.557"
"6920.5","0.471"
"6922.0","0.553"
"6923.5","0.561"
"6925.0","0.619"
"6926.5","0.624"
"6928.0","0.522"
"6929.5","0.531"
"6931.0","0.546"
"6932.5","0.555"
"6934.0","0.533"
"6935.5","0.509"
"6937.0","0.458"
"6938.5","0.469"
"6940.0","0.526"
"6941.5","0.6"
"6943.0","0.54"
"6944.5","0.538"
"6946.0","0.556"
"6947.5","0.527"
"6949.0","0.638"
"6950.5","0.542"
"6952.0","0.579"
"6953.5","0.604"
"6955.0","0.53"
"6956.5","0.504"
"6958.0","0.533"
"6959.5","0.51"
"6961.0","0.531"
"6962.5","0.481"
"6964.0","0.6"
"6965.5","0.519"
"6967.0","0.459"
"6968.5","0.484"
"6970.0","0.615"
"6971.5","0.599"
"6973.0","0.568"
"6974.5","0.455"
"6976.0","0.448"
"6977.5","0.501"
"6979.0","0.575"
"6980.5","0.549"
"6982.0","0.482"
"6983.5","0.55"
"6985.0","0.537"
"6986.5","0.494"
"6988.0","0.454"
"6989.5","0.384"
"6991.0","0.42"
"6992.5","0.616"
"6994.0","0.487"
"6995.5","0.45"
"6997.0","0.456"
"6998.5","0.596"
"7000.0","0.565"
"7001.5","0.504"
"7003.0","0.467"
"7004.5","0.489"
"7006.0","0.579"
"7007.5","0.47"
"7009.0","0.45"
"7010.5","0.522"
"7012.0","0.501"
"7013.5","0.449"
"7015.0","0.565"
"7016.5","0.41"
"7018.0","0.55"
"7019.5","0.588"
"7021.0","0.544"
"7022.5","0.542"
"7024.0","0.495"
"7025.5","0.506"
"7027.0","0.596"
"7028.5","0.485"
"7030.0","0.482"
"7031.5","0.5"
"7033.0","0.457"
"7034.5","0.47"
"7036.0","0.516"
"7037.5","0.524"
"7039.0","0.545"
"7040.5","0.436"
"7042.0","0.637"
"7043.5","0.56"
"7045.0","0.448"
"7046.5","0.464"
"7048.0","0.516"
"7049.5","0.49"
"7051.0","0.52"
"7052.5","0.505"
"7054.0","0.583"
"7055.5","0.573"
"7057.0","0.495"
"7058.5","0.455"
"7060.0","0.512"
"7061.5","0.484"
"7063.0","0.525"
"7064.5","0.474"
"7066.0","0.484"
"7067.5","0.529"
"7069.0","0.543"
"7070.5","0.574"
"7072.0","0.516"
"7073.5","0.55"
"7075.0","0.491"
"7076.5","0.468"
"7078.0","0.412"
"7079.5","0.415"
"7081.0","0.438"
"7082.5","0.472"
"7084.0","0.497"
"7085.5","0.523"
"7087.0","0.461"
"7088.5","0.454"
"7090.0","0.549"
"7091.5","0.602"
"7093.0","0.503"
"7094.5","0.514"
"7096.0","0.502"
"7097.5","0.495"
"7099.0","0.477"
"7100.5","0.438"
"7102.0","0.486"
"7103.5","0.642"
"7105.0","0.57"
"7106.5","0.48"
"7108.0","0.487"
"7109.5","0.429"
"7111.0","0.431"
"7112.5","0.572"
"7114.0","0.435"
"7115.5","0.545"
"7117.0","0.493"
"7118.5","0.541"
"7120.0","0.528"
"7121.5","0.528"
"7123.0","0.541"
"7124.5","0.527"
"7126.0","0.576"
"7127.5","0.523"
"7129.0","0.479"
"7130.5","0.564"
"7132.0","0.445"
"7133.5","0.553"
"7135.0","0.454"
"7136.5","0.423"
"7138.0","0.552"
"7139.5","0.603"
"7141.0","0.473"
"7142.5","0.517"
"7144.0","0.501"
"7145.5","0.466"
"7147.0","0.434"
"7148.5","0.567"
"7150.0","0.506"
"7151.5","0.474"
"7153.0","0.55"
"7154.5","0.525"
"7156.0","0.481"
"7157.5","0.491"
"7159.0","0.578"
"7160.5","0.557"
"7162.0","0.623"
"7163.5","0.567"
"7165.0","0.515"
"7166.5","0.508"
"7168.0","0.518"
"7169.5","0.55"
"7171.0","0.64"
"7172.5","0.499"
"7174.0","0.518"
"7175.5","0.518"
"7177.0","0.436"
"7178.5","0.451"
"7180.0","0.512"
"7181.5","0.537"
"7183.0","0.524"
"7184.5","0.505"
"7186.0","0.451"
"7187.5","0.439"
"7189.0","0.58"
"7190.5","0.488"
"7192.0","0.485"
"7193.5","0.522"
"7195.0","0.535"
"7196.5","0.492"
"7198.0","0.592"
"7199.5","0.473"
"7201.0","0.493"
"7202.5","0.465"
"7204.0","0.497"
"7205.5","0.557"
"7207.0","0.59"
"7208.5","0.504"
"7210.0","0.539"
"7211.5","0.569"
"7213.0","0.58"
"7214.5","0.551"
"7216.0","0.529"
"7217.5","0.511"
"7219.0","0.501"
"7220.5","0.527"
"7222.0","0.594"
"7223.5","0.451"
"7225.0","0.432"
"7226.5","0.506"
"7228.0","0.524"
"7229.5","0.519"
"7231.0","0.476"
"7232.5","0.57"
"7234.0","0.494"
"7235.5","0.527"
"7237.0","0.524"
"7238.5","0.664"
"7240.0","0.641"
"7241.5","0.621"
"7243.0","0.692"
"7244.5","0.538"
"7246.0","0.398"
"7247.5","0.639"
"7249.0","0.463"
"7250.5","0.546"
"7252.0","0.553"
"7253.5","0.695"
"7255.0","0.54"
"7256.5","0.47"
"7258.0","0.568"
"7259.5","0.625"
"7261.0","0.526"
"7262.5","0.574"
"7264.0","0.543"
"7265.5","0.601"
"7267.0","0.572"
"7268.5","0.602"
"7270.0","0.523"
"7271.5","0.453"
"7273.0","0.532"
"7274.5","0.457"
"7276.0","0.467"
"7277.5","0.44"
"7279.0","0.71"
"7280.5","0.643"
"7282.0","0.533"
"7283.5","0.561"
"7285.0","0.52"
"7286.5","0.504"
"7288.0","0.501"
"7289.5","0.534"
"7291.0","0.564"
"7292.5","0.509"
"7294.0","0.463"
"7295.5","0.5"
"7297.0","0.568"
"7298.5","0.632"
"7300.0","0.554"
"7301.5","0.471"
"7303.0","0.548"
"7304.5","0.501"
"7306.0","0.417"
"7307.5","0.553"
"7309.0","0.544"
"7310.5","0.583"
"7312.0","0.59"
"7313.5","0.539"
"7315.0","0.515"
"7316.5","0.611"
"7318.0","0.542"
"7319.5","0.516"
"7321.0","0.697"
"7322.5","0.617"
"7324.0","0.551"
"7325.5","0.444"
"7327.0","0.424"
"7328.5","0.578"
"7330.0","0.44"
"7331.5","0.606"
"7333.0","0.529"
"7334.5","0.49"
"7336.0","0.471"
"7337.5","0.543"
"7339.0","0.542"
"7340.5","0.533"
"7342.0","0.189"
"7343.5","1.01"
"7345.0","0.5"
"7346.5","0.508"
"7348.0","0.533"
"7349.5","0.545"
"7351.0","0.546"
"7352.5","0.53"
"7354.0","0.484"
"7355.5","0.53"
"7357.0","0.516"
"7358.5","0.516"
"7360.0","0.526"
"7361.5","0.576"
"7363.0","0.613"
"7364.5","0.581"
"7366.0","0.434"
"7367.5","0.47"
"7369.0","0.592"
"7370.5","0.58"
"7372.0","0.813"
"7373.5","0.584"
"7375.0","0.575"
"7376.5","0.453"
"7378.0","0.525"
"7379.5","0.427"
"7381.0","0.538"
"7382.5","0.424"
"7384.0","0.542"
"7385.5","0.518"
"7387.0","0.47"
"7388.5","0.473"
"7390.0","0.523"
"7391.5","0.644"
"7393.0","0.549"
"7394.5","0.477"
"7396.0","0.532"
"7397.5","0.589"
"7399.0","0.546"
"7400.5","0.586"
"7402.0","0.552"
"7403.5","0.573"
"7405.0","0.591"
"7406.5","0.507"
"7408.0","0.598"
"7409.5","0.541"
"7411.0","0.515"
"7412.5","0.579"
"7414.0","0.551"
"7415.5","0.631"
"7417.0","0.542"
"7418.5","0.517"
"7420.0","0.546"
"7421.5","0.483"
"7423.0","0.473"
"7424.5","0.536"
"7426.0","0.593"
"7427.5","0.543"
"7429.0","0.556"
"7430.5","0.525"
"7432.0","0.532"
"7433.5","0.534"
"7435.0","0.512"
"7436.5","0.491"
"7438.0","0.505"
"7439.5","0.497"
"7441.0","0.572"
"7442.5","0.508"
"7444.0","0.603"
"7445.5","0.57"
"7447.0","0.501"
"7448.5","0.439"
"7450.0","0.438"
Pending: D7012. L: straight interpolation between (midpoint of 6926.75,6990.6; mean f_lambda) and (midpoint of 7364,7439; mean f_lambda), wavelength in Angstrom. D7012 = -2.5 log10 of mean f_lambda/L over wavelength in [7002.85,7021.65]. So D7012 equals 0.04 mag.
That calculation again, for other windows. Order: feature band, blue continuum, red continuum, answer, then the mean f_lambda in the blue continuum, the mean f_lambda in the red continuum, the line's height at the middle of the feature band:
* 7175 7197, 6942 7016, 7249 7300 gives 0.08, 0.52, 0.545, 0.538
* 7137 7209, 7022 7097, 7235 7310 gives 0.02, 0.506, 0.547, 0.528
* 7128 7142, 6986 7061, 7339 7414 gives 0.03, 0.506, 0.542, 0.518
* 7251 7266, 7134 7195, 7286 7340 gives -0.08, 0.514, 0.533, 0.526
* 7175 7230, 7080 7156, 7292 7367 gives 0.01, 0.506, 0.535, 0.518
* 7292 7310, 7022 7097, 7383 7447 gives 0.01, 0.506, 0.54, 0.529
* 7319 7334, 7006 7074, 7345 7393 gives -0.02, 0.513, 0.535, 0.532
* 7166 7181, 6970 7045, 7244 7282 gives 0.04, 0.511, 0.547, 0.534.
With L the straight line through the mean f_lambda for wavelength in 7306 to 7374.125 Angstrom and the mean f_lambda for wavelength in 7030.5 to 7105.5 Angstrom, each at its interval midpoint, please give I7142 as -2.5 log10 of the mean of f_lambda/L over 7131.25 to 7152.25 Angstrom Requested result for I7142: 0.04 mag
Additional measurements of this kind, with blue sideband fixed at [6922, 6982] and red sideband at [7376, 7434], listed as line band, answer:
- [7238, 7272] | -0.06 mag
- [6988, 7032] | 0.07 mag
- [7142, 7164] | 0.03 mag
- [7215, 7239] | 0.03 mag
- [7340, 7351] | -0.02 mag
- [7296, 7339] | -0.01 mag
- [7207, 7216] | -0.03 mag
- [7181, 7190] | 0.07 mag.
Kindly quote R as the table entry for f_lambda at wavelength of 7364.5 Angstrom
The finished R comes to 0.581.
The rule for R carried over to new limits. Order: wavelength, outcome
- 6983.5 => 0.55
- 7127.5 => 0.523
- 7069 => 0.543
